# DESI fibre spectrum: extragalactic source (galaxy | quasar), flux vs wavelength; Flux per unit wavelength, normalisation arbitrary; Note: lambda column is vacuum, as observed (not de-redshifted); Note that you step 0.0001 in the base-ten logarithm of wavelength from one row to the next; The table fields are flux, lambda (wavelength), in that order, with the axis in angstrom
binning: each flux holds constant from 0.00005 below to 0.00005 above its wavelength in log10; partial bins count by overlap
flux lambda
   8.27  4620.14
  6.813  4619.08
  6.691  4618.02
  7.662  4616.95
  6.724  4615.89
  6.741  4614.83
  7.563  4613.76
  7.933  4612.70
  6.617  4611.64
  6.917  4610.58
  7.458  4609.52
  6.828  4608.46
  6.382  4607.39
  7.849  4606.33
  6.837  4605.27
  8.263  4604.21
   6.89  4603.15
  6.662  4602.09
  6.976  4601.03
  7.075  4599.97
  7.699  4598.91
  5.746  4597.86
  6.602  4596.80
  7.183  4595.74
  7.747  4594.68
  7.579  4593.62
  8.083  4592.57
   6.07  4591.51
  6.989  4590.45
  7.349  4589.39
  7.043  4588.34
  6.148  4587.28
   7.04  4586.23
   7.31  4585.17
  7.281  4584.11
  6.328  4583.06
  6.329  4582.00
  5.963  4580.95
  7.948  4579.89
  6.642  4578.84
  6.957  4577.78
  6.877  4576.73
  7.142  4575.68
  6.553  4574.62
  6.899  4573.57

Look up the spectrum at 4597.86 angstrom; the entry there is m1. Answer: 5.746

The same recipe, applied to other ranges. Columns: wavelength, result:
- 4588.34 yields 7.043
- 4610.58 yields 6.917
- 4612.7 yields 7.933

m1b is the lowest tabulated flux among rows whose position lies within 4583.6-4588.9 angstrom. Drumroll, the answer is 6.148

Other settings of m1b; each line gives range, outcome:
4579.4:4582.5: 5.963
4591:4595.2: 6.07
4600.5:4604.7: 6.662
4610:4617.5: 6.617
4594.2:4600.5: 5.746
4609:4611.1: 6.917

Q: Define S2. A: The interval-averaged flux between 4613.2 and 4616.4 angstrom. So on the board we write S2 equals 7.01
